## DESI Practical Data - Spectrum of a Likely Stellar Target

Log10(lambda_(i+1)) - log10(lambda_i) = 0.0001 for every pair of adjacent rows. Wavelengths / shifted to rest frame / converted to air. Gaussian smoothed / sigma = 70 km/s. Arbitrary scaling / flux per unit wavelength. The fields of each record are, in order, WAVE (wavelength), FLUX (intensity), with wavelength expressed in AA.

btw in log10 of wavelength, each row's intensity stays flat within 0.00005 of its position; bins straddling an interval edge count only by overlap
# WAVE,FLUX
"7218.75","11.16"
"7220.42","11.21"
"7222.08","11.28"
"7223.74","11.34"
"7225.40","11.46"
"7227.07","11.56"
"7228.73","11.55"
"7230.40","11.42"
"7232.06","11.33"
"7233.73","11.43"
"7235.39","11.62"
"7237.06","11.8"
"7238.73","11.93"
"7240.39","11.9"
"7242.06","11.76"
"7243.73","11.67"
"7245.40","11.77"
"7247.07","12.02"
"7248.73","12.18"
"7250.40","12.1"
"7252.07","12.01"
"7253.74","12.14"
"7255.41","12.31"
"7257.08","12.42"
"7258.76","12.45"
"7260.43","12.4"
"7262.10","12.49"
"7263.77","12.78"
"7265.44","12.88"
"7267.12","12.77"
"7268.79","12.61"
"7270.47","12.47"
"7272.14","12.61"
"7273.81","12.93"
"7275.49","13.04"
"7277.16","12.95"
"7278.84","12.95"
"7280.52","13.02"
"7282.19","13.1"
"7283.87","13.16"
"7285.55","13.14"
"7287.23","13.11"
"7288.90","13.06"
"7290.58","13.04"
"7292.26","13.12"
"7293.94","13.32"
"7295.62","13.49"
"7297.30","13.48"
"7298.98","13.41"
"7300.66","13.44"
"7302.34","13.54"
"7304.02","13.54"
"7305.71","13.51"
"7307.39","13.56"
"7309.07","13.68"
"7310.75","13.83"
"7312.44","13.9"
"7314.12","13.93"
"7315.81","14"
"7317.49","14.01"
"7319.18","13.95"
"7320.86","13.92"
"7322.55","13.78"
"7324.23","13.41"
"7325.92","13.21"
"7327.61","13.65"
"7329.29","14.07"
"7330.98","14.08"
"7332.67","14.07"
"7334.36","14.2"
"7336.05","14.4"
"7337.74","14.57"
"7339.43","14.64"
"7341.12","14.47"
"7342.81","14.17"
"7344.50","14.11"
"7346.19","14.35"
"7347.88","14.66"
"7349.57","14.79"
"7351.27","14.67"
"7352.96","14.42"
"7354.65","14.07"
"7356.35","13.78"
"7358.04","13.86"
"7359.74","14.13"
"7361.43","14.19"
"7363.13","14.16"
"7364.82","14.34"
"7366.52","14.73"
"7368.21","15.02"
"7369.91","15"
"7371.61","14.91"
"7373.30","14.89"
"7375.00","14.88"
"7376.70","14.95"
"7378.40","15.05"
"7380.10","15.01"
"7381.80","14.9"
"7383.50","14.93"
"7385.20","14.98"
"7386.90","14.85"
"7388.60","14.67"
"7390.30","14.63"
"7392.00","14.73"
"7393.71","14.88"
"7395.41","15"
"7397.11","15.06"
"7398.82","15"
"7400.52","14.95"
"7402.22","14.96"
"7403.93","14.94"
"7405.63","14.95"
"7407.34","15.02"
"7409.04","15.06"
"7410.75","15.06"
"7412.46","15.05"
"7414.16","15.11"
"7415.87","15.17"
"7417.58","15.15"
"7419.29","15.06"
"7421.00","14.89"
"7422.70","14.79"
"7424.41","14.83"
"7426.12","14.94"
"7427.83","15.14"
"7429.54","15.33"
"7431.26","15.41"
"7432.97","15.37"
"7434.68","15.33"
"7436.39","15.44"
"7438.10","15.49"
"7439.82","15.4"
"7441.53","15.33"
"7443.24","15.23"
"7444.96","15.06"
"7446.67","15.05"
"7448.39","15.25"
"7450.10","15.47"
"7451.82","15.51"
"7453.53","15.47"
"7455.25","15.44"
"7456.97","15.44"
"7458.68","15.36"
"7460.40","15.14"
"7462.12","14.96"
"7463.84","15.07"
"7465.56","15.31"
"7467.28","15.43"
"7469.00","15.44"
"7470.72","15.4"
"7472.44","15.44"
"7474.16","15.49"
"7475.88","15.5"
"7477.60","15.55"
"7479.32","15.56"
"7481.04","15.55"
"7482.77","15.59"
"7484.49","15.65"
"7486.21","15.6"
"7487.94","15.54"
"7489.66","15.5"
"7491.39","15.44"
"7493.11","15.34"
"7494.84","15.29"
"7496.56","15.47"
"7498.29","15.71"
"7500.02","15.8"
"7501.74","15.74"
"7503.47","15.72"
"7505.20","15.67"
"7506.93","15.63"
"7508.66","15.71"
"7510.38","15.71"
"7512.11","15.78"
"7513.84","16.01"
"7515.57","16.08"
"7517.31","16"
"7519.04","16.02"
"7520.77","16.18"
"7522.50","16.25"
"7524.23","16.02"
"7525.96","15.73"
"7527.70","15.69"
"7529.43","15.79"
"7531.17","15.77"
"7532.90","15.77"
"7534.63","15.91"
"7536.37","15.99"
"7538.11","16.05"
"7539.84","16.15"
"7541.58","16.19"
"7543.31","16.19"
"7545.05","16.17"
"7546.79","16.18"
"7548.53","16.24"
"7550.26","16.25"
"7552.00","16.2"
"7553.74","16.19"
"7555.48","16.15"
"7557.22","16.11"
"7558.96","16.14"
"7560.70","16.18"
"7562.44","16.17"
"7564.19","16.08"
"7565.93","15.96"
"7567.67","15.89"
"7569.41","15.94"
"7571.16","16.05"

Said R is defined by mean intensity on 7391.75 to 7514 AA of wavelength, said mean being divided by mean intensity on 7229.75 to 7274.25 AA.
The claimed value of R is 1.3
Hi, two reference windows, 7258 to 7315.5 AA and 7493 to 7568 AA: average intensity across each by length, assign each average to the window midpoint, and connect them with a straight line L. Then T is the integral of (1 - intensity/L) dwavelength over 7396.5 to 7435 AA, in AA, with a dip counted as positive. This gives -1.2 AA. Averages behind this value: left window 13.1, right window 15.9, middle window 15.1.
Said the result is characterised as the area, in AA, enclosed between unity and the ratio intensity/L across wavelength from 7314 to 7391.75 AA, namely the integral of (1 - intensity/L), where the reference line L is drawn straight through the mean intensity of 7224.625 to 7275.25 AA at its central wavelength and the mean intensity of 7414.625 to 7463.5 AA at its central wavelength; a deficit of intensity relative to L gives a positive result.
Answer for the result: -3.3 AA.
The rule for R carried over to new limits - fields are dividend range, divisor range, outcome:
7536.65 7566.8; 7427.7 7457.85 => 1.05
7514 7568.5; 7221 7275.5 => 1.33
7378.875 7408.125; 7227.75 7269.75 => 1.24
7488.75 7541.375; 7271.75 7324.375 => 1.18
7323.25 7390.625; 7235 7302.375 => 1.14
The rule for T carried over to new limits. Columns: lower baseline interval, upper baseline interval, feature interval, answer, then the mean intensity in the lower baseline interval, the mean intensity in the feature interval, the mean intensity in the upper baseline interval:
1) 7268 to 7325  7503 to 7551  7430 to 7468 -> -0.6 AA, 13.4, 15.3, 16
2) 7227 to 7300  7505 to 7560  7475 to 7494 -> -0.2 AA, 12.5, 15.5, 16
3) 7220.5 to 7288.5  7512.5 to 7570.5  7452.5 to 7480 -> -0.6 AA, 12.2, 15.4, 16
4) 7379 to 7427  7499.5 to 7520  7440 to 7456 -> 0.0 AA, 15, 15.3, 15.8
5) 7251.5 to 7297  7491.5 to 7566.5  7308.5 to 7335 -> -0.9 AA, 12.8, 13.9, 15.9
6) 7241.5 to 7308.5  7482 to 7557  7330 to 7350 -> -1.1 AA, 12.8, 14.4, 15.9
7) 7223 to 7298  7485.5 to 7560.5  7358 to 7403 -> -2.5 AA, 12.4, 14.8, 15.9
